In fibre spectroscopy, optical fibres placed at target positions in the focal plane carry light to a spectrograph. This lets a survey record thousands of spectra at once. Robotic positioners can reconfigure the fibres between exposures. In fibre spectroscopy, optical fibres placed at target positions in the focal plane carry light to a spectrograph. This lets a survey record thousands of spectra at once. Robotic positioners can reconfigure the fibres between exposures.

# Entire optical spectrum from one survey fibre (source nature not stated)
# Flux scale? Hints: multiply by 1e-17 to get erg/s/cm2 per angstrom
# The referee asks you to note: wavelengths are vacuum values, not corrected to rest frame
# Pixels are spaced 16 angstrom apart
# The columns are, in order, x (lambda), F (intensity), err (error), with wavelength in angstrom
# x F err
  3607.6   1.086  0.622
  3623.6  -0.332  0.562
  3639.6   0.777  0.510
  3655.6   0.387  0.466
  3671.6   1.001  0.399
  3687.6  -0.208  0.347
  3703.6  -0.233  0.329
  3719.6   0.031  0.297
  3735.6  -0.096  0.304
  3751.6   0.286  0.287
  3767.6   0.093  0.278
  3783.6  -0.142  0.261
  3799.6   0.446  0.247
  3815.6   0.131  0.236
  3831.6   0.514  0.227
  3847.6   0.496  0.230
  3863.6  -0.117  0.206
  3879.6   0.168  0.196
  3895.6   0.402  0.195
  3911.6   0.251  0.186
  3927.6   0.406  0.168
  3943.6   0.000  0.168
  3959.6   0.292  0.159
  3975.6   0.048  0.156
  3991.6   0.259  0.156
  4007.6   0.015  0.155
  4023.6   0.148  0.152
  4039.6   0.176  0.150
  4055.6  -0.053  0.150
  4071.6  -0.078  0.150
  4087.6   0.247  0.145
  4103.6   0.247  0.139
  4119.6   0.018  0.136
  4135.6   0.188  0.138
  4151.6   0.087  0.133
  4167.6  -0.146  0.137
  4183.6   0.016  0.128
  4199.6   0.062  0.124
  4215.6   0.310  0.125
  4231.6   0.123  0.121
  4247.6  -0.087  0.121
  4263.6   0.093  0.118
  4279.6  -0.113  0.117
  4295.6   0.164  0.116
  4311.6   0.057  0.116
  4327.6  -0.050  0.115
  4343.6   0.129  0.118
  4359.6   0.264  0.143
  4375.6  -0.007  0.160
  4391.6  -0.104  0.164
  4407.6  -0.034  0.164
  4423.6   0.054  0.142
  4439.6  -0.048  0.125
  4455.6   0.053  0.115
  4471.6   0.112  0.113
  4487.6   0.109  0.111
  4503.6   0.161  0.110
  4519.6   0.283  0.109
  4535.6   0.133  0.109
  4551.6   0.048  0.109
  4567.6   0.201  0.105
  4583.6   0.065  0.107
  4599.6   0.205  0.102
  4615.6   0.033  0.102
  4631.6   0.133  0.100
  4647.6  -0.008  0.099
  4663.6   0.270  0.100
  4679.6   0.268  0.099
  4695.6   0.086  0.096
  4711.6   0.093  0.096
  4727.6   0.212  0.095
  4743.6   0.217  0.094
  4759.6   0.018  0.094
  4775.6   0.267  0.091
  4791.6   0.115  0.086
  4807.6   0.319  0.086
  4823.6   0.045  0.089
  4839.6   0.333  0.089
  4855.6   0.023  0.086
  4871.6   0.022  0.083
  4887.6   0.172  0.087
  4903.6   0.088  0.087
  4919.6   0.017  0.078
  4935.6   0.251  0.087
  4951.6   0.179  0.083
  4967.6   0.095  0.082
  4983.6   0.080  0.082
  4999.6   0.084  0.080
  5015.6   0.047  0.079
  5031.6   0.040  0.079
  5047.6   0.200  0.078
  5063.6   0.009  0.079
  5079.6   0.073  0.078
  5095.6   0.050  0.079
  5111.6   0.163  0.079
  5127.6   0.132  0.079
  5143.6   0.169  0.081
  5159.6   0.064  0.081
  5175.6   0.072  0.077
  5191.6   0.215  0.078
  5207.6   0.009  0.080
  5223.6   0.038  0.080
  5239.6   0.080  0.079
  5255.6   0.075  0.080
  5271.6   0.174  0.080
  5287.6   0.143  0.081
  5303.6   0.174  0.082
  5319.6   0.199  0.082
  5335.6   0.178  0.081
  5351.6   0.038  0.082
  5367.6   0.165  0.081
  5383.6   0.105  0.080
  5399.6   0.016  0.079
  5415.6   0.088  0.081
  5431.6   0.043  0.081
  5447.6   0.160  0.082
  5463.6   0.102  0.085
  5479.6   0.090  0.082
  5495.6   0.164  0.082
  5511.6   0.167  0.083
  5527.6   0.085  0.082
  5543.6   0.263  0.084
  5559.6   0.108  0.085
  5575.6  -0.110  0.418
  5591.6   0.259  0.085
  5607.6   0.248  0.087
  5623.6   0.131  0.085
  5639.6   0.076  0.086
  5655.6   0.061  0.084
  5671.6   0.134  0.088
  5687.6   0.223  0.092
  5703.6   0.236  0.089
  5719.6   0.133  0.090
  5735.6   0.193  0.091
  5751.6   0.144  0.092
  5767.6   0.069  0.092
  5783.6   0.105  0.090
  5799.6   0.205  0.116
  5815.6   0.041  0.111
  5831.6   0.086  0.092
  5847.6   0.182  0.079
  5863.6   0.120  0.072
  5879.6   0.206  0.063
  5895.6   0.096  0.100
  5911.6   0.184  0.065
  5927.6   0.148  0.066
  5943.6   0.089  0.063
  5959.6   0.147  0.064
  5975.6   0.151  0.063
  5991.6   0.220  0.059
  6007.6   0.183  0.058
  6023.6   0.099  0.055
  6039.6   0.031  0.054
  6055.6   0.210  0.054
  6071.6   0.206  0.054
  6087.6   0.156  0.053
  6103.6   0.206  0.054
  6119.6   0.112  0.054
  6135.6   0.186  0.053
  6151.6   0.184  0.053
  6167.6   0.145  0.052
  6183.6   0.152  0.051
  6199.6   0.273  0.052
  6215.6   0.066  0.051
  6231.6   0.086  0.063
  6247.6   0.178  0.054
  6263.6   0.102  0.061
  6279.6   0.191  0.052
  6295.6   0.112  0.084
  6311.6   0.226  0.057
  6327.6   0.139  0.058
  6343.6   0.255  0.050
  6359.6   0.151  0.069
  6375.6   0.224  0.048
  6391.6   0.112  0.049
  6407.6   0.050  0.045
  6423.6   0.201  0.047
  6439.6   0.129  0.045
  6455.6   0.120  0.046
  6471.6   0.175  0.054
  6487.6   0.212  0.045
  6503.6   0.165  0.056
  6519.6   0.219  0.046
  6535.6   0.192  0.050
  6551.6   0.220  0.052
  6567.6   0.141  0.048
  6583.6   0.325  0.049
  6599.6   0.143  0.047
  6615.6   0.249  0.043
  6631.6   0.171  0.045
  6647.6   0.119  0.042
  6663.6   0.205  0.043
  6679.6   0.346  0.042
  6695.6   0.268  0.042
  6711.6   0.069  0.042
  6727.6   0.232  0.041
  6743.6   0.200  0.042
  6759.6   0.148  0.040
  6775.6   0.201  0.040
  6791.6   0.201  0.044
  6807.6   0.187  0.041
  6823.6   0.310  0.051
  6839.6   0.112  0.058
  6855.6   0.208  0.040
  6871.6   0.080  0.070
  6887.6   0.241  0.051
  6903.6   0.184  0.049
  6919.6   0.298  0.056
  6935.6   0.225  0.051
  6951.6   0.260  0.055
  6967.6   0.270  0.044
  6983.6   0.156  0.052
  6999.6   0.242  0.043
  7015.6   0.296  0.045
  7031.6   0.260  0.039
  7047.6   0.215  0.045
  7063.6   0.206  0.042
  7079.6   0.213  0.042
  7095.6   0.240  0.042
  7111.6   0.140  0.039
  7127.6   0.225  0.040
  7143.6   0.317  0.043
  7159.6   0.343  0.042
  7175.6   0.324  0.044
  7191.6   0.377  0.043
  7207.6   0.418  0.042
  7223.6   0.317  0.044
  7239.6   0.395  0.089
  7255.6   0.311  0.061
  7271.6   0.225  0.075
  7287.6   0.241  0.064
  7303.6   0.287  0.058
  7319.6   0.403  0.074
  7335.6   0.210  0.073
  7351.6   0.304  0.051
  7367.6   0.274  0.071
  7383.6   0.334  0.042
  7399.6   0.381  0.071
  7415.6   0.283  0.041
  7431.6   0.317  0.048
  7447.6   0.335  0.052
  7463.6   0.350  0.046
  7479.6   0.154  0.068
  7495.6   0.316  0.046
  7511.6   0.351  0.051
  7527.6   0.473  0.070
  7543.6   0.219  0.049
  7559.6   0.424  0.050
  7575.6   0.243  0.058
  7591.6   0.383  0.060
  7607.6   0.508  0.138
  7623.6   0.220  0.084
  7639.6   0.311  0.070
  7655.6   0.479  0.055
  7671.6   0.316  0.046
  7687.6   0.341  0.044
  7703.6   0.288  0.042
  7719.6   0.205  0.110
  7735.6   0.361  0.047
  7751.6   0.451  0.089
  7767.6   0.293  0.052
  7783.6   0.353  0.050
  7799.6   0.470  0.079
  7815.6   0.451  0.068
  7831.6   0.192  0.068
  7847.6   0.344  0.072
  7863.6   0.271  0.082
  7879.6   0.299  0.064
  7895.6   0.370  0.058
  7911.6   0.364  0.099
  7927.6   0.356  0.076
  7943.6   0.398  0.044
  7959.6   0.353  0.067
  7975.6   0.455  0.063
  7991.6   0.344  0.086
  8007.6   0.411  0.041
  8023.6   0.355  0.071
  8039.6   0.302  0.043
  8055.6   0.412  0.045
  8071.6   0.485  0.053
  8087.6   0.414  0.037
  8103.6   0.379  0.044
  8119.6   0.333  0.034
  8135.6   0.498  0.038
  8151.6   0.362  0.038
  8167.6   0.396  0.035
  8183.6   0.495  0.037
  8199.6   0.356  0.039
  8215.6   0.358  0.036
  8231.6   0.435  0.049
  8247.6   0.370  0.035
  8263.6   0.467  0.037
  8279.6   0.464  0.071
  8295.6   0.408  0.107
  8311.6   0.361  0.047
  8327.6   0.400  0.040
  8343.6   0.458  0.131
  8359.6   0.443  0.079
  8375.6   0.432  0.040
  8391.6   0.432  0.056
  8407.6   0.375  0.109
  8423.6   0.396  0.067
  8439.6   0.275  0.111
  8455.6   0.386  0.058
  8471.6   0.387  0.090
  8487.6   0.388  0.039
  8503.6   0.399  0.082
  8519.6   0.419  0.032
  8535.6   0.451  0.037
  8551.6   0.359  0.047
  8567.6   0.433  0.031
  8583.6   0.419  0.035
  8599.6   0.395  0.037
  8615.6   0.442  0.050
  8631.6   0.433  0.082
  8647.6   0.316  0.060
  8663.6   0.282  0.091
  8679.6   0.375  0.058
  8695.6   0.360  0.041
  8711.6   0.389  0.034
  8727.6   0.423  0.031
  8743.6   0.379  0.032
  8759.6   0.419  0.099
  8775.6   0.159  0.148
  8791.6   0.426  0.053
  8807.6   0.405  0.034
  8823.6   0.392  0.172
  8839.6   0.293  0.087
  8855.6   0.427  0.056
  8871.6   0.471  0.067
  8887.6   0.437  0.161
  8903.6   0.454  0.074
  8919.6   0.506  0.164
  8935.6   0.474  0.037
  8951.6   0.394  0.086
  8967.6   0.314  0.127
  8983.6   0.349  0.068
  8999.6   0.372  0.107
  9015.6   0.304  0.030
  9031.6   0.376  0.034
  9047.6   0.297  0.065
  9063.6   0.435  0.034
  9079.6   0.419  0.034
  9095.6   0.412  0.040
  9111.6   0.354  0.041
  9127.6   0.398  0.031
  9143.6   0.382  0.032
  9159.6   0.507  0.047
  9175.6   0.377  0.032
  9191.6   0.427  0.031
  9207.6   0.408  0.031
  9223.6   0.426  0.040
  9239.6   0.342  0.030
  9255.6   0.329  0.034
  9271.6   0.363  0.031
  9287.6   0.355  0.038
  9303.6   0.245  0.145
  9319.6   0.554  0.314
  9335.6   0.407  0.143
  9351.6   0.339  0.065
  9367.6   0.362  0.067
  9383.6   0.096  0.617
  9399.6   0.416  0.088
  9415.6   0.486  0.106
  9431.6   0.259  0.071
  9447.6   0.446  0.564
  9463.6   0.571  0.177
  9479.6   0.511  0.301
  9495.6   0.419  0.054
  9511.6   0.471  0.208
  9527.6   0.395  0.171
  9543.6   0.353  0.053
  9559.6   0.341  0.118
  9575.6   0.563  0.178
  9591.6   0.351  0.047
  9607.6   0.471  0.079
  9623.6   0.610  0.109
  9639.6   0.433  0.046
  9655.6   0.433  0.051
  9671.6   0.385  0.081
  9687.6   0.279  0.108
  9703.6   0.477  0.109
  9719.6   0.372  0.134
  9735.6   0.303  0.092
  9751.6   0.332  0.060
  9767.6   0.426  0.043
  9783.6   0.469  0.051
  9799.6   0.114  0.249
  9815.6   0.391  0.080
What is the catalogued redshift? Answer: 0.791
